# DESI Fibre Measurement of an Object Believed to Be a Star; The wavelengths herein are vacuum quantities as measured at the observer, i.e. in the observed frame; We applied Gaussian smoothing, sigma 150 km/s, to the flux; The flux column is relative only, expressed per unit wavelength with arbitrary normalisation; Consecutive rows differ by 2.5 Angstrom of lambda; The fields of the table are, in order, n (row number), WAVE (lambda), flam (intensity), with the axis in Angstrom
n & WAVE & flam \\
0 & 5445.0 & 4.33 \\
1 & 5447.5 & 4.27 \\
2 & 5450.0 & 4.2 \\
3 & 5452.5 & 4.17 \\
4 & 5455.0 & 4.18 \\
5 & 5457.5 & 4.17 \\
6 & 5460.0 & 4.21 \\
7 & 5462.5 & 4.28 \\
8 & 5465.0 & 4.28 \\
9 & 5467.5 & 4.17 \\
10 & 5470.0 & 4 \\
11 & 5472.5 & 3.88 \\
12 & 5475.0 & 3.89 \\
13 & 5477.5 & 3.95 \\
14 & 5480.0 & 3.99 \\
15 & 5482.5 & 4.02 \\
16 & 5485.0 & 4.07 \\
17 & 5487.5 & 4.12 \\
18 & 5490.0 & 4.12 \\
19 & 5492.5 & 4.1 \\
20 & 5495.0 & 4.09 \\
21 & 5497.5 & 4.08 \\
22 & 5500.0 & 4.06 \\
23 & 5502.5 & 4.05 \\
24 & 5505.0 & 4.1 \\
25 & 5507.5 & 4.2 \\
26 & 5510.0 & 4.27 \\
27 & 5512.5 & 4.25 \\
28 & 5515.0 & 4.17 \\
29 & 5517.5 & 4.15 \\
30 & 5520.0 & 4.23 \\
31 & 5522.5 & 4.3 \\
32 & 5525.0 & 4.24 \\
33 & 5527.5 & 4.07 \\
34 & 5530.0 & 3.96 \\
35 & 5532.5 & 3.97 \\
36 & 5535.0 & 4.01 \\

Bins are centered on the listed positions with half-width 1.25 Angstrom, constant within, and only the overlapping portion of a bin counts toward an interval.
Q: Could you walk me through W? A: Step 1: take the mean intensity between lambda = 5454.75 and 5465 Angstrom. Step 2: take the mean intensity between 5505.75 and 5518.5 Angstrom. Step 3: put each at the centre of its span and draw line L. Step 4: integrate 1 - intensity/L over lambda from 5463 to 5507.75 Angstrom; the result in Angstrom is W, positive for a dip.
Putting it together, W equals 1.6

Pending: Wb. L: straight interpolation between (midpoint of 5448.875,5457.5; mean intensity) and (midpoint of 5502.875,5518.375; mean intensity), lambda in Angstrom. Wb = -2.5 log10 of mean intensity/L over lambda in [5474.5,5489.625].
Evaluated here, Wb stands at 0.04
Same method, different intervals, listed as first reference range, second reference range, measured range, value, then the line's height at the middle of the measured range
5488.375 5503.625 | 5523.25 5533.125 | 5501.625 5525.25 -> -0.03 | 4.08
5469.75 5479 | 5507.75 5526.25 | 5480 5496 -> -0.02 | 4.02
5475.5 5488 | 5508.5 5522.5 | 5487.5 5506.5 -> 0.01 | 4.11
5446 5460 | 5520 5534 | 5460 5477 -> 0.03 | 4.18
